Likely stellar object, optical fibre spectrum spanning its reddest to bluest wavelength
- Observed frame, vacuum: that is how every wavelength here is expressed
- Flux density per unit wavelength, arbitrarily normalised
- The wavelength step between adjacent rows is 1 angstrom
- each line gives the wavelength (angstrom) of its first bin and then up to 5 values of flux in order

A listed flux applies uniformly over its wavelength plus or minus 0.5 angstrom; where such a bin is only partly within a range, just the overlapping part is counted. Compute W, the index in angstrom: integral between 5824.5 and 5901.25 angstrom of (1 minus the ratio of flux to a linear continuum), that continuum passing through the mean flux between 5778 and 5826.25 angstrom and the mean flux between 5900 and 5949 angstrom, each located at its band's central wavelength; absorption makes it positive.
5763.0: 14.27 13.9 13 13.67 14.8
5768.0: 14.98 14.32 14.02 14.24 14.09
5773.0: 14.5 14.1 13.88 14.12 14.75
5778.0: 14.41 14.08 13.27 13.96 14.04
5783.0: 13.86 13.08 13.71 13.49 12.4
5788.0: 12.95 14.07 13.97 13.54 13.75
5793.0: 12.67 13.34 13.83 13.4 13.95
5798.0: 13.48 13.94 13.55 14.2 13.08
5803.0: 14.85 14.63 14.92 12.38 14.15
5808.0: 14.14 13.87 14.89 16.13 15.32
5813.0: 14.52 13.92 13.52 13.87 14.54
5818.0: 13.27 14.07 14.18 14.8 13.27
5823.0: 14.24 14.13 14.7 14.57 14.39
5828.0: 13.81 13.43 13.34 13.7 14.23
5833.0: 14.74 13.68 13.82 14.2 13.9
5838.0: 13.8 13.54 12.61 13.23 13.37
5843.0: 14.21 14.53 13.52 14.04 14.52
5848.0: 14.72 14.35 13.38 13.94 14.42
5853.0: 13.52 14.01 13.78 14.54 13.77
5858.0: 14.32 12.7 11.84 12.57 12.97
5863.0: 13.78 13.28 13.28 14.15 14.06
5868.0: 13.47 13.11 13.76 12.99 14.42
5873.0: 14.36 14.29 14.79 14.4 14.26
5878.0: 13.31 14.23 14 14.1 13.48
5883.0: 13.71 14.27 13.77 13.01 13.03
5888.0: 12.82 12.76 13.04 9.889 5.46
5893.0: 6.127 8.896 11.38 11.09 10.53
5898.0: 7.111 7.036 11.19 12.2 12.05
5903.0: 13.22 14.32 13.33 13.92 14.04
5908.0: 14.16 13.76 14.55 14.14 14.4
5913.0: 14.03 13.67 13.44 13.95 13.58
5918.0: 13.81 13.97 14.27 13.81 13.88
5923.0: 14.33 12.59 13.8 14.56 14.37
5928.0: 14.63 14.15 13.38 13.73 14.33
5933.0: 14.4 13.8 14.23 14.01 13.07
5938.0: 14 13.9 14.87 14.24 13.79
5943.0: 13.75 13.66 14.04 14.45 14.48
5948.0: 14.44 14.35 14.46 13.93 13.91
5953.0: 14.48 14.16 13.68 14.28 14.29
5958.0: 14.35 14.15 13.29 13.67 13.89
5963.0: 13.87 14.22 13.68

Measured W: 4.4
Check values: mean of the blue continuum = 13.9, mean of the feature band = 13.1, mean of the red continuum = 13.9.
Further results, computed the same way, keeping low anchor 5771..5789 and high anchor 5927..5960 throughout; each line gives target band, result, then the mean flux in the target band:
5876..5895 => 2.4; 12.3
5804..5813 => -0.4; 14.5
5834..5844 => 0.2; 13.7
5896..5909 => 1.9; 12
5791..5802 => 0.2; 13.6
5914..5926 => 0.2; 13.8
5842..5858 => -0.1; 14.1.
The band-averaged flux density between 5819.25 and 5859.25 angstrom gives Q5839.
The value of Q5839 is 14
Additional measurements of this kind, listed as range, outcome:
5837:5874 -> 13.7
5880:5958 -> 13.2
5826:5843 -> 13.8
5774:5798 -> 13.7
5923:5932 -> 13.9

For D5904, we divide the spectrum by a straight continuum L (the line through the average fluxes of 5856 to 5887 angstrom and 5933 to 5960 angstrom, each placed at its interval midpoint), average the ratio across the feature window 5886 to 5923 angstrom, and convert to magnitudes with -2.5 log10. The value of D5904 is 0.13 mag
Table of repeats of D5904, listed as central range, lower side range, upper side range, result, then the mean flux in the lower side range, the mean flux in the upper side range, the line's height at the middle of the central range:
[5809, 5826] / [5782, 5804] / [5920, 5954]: -0.050 mag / 13.6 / 14.1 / 13.7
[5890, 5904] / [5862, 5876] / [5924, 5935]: 0.361 mag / 13.8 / 14.1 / 13.9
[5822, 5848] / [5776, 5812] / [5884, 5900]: -0.120 mag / 13.9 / 10.5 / 12.5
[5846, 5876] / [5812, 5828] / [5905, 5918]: 0.022 mag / 14.2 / 13.9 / 14.1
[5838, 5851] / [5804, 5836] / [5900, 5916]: 0.013 mag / 14.2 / 13.6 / 14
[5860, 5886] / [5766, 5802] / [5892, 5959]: -0.018 mag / 13.8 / 13.3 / 13.5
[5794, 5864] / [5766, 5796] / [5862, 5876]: -0.007 mag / 13.9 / 13.8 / 13.8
